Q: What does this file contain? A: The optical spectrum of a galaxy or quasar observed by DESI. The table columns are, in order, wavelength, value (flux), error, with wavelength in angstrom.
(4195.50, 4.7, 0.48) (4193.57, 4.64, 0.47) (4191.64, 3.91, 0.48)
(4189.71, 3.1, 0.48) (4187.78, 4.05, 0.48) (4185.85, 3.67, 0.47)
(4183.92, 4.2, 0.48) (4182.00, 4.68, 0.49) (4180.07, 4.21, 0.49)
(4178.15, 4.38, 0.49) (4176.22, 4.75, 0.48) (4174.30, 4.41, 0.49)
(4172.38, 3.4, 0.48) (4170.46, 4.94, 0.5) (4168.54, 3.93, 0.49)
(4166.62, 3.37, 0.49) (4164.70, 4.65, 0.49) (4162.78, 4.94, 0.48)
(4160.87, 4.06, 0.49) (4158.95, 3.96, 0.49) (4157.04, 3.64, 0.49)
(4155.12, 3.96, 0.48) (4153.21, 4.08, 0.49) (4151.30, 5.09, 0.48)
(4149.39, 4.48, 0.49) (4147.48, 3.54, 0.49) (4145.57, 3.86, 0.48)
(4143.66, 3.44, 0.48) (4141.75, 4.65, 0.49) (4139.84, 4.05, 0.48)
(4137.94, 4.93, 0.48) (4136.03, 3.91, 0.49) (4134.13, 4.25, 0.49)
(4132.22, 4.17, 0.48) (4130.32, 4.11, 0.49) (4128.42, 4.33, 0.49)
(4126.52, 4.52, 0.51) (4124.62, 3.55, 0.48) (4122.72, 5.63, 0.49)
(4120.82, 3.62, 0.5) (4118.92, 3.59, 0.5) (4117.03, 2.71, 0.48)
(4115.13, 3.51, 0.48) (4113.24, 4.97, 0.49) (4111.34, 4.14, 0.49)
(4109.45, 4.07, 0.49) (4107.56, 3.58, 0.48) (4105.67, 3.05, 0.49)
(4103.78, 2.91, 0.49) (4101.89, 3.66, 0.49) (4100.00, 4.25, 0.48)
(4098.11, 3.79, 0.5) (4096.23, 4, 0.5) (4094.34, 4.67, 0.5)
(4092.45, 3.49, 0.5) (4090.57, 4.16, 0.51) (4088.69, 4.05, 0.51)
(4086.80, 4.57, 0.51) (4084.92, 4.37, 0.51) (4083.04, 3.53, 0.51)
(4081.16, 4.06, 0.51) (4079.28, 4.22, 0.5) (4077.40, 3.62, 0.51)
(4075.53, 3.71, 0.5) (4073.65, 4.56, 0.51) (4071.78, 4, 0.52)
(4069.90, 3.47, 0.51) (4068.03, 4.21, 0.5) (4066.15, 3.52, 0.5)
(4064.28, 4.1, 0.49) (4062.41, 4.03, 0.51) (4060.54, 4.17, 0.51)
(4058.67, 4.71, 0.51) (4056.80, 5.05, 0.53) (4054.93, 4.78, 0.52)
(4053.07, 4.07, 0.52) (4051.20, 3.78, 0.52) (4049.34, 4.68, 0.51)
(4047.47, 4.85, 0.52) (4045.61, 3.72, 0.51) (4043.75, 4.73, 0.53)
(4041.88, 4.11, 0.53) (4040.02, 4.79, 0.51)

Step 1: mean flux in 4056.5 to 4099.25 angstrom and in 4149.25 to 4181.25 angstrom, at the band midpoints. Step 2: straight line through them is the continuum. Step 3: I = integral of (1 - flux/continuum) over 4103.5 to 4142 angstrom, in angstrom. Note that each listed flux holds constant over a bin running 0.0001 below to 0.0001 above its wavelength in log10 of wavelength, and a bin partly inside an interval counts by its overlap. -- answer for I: 1.3 angstrom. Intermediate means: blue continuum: 4.08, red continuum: 4.25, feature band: 4.02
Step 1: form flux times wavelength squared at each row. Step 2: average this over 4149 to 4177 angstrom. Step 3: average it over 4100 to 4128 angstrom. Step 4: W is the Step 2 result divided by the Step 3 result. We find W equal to 1.1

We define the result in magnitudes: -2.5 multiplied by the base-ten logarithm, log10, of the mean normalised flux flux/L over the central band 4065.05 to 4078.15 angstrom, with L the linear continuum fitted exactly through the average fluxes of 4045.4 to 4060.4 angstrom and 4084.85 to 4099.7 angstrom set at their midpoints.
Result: 0.11 mag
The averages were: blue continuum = 4.48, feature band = 3.88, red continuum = 4.13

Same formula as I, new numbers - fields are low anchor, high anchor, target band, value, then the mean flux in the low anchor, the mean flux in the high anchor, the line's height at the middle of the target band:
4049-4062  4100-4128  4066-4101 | 1.1 angstrom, 4.44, 3.85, 4.15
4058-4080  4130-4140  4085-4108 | 1.4 angstrom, 4.02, 4.26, 4.12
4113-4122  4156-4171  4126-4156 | -2.4 angstrom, 3.63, 4.16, 3.9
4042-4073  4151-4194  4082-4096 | 0.3 angstrom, 4.24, 4.16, 4.22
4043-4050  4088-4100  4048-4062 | -0.2 angstrom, 4.48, 4.04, 4.4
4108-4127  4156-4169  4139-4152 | -0.3 angstrom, 4.01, 4.08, 4.05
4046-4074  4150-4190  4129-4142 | -0.2 angstrom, 4.25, 4.19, 4.21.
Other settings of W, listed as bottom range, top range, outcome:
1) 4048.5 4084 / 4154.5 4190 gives 1.06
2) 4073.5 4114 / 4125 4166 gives 1.09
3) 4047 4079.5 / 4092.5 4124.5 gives 0.94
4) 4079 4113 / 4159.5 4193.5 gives 1.10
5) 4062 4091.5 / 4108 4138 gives 1.04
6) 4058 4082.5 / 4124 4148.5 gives 1.06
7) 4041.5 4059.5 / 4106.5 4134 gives 0.94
